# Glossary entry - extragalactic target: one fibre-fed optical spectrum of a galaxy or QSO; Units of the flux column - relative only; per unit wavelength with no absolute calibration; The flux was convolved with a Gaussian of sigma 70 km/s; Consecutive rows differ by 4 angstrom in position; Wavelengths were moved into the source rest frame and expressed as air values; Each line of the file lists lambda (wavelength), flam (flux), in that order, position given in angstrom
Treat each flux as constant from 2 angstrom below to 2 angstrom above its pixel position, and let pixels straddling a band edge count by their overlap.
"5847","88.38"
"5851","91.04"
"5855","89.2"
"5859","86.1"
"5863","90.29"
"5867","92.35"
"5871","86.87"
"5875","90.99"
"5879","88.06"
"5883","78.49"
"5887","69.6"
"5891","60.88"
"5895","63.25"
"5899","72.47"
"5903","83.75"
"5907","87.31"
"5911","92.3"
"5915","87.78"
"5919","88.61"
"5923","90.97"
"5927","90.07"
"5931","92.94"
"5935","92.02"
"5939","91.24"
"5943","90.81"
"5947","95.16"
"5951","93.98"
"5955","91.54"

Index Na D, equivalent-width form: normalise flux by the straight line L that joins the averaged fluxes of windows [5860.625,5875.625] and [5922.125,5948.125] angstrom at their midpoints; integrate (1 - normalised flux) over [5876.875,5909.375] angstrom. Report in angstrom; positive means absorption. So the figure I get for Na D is 5.35 angstrom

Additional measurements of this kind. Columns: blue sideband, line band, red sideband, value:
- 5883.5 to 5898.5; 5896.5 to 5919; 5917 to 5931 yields -1.65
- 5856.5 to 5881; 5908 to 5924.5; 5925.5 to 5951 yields 0.27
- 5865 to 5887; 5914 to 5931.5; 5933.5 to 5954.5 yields 0.09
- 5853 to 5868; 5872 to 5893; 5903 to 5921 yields 2.57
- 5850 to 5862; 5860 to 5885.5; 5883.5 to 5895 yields -3.27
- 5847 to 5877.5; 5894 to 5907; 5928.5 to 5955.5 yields 2.12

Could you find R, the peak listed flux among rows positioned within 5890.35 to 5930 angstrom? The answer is 92.3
